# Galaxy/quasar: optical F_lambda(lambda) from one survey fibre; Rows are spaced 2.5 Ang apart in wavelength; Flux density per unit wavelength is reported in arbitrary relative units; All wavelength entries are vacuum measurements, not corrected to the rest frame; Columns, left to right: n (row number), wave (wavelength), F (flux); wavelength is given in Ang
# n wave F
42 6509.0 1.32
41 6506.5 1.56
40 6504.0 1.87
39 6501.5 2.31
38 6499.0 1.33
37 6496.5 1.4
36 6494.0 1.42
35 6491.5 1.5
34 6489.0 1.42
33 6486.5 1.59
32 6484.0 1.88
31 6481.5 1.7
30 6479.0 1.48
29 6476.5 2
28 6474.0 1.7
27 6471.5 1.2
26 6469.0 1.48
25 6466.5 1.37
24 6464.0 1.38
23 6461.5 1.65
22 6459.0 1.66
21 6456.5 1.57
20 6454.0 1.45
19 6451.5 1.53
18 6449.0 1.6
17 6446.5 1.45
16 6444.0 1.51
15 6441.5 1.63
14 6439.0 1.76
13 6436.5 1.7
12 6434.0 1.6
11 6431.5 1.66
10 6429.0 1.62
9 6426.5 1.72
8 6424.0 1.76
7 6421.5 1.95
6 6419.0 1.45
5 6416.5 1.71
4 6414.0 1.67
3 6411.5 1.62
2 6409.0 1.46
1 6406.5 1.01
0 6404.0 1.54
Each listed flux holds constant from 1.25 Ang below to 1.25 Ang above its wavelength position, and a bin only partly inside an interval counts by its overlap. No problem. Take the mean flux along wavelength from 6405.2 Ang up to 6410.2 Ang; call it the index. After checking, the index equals 1.24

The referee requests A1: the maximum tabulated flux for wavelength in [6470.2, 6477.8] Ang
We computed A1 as 2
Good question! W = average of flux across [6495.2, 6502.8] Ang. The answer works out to 1.68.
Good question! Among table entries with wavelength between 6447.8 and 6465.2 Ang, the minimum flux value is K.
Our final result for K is 1.38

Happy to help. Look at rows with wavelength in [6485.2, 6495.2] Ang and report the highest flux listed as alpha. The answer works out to 1.59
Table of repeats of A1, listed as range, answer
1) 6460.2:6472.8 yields 1.65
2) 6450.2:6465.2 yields 1.66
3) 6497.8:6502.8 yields 2.31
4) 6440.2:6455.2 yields 1.63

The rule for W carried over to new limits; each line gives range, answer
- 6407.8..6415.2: 1.58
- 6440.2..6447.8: 1.53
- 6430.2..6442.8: 1.67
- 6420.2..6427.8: 1.81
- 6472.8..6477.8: 1.85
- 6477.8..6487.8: 1.66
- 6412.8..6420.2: 1.61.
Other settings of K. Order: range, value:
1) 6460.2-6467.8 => 1.37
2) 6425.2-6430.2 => 1.62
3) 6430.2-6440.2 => 1.6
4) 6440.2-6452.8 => 1.45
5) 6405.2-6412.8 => 1.01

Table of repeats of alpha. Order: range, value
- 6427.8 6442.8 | 1.76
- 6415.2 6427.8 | 1.95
